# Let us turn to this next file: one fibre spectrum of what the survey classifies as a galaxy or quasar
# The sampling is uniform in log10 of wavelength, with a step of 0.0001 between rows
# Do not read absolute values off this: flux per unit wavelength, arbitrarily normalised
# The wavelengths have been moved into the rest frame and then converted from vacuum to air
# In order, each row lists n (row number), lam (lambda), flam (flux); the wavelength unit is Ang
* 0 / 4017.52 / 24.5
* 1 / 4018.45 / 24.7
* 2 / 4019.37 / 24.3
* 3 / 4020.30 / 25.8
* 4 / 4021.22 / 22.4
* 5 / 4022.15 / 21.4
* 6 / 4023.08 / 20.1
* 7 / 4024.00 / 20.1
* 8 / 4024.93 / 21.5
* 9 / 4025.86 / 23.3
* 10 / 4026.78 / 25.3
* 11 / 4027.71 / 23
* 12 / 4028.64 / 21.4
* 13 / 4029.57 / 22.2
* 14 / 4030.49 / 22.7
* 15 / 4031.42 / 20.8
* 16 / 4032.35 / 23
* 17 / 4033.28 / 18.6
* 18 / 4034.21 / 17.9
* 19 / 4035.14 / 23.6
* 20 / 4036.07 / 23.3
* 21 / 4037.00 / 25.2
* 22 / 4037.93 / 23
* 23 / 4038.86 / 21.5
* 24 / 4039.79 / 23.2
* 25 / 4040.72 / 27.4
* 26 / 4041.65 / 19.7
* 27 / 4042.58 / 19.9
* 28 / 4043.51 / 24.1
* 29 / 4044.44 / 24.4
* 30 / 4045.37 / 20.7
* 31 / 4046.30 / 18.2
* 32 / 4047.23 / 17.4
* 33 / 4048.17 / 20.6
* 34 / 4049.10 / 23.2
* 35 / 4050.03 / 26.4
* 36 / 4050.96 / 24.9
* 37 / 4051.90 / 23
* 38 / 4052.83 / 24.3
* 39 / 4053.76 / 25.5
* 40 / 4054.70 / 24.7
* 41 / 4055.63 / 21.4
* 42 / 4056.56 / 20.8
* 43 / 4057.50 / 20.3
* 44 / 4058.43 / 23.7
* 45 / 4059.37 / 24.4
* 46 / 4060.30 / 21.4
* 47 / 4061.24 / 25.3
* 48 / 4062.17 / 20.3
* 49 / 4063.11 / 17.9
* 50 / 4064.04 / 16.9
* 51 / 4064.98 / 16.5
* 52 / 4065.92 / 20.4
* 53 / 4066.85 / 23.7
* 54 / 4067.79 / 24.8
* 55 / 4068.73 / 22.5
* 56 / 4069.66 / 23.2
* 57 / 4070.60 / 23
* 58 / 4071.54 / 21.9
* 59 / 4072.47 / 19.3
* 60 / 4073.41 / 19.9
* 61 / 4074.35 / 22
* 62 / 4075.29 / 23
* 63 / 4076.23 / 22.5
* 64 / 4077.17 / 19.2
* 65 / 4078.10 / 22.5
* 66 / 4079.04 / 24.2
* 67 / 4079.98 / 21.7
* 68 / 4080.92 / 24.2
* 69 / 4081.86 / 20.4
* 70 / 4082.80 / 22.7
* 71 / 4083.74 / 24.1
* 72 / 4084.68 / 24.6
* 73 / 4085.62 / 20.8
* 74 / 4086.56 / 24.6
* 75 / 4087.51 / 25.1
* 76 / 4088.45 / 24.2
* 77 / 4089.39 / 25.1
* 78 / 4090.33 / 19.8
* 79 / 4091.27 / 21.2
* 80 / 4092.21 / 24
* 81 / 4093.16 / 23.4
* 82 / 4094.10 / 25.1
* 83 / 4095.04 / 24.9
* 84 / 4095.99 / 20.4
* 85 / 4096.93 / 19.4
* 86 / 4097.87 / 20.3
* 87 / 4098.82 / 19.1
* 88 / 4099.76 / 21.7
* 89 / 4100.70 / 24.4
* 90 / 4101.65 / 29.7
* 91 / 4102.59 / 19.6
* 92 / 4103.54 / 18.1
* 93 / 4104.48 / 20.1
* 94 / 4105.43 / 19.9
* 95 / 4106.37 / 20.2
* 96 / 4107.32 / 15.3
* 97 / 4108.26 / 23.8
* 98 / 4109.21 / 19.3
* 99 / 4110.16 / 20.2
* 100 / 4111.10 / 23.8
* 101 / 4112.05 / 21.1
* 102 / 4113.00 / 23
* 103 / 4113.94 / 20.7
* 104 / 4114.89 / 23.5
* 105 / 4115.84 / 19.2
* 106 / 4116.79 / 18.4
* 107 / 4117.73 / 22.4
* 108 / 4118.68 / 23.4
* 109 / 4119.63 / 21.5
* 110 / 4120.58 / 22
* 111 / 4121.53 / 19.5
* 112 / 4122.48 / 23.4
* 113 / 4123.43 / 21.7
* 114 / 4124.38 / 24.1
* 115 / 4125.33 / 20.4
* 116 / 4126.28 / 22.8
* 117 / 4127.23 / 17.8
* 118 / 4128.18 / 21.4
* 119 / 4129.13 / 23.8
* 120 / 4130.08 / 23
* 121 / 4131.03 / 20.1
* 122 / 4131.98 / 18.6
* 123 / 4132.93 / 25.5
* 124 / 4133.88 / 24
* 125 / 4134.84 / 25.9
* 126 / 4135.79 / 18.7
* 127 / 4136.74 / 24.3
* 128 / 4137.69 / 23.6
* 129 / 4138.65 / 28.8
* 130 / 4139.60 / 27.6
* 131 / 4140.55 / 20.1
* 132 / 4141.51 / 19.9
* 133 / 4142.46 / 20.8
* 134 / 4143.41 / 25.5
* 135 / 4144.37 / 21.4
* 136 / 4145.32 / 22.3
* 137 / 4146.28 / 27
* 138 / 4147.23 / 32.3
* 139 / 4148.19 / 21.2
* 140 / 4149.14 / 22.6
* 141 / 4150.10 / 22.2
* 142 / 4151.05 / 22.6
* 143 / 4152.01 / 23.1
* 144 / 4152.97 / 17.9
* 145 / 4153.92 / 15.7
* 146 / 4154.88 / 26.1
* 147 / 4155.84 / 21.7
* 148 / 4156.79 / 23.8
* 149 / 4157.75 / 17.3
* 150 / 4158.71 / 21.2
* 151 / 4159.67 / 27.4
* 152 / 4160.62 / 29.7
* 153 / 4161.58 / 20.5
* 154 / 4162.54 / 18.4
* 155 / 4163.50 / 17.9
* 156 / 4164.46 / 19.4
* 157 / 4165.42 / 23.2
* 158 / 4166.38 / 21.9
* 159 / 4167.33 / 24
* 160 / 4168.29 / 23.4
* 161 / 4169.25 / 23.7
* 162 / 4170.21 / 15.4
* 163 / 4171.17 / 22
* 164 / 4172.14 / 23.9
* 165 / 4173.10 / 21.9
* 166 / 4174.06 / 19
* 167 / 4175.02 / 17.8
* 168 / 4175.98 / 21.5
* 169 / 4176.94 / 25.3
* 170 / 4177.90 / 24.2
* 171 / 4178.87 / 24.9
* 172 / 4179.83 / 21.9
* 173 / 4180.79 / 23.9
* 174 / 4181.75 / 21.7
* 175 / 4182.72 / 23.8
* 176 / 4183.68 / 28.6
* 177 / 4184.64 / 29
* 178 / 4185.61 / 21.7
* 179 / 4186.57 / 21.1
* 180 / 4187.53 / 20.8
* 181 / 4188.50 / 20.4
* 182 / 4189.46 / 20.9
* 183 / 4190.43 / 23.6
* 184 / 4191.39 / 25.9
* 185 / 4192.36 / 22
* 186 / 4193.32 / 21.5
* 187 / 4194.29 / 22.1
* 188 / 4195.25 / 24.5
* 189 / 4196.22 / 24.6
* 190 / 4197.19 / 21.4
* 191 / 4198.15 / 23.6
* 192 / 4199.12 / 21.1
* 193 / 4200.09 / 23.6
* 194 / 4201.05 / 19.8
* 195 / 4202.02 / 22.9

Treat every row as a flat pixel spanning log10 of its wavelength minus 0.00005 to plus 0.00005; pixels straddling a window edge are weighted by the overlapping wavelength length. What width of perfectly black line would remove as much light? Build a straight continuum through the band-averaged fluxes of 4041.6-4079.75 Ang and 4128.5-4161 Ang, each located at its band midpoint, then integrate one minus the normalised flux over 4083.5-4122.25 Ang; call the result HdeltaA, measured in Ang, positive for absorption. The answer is 1.09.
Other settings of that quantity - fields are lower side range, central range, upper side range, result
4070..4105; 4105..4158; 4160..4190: 0.6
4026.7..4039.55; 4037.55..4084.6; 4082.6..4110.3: -0.1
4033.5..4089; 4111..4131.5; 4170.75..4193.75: 0.8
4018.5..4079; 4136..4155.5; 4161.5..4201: -0.8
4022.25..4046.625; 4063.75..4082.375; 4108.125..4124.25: 0.2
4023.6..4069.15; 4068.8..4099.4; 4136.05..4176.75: -0.2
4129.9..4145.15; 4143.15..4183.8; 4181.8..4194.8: 1.0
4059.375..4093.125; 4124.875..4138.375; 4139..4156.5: 0.3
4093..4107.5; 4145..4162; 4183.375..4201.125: -0.6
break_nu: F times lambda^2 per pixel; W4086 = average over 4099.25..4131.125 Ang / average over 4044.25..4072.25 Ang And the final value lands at 1.00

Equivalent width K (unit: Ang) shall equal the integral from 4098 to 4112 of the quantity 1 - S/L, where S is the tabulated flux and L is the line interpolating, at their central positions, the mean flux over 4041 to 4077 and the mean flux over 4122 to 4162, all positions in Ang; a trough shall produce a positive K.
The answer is 0.8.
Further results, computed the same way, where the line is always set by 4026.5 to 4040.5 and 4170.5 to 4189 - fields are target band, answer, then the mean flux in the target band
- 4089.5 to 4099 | 0.23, 22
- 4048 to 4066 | 0.21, 22.2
